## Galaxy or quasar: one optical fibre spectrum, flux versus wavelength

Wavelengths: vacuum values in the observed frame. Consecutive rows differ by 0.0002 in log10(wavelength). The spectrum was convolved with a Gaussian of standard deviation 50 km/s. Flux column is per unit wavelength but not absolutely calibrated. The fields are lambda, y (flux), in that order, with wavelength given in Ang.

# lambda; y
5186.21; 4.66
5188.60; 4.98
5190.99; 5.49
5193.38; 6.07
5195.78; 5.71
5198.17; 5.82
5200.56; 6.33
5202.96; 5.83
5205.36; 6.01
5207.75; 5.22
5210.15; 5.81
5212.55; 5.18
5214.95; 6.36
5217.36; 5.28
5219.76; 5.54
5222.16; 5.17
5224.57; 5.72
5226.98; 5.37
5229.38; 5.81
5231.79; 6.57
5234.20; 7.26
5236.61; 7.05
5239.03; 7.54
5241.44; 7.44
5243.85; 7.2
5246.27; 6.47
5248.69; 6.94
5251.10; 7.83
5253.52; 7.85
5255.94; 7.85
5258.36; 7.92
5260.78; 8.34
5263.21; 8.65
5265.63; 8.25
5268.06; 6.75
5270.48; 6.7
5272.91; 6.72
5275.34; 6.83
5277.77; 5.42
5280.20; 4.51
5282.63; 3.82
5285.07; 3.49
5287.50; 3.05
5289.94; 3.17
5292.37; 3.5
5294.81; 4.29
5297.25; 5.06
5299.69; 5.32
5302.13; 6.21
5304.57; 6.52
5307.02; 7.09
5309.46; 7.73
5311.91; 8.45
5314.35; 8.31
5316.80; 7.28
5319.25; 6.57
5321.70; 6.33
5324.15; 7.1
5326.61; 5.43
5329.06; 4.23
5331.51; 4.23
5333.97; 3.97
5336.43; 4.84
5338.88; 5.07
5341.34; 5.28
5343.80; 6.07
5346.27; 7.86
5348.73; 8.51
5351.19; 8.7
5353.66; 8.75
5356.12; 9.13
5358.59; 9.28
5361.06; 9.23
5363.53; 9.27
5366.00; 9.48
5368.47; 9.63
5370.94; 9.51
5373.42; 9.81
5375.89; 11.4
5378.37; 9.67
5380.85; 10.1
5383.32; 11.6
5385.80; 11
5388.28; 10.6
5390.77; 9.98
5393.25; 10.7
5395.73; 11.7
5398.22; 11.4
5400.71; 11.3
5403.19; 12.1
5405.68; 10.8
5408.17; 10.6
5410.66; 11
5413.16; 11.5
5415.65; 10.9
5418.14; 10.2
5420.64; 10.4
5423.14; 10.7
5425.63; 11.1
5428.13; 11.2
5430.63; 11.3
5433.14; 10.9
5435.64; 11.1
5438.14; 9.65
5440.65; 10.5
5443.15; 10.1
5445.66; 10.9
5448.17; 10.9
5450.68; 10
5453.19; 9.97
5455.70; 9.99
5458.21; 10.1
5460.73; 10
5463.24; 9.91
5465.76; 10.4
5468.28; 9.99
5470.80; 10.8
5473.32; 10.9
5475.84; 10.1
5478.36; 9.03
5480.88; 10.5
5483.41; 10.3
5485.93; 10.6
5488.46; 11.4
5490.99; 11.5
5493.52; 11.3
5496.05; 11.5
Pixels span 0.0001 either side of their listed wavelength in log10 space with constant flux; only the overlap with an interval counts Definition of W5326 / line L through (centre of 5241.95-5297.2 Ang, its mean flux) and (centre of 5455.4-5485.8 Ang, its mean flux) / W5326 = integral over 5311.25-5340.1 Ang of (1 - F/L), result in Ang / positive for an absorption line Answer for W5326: 5.2 Ang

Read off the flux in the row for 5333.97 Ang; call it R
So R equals 3.97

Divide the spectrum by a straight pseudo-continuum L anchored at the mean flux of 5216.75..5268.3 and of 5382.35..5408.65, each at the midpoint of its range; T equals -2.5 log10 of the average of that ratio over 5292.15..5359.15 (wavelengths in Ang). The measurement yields 0.38 mag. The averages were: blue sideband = 6.97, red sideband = 11.1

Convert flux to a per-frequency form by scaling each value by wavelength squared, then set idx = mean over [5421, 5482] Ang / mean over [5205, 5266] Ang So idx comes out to 1.68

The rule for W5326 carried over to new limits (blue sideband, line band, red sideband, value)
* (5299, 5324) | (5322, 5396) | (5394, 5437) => 5.44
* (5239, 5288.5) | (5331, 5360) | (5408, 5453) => 5.99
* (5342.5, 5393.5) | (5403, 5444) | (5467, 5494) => -3.17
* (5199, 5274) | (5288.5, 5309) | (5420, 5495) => 6.75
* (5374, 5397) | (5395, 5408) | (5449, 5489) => -0.91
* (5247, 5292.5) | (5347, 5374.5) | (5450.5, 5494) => -3.65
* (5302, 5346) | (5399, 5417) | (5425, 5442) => -2.69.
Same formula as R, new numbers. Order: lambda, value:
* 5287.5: 3.05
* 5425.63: 11.1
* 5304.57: 6.52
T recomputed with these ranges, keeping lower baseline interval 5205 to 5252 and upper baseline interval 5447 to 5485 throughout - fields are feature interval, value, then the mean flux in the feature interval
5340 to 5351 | 0.163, 7.08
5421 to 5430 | -0.152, 11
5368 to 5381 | -0.156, 10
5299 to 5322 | 0.088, 7.05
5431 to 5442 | -0.095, 10.6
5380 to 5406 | -0.223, 11.1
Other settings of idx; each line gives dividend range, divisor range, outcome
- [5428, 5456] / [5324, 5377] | 1.43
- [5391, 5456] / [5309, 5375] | 1.50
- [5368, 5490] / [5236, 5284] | 1.61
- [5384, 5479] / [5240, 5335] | 1.80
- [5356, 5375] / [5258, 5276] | 1.31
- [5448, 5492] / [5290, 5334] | 1.84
